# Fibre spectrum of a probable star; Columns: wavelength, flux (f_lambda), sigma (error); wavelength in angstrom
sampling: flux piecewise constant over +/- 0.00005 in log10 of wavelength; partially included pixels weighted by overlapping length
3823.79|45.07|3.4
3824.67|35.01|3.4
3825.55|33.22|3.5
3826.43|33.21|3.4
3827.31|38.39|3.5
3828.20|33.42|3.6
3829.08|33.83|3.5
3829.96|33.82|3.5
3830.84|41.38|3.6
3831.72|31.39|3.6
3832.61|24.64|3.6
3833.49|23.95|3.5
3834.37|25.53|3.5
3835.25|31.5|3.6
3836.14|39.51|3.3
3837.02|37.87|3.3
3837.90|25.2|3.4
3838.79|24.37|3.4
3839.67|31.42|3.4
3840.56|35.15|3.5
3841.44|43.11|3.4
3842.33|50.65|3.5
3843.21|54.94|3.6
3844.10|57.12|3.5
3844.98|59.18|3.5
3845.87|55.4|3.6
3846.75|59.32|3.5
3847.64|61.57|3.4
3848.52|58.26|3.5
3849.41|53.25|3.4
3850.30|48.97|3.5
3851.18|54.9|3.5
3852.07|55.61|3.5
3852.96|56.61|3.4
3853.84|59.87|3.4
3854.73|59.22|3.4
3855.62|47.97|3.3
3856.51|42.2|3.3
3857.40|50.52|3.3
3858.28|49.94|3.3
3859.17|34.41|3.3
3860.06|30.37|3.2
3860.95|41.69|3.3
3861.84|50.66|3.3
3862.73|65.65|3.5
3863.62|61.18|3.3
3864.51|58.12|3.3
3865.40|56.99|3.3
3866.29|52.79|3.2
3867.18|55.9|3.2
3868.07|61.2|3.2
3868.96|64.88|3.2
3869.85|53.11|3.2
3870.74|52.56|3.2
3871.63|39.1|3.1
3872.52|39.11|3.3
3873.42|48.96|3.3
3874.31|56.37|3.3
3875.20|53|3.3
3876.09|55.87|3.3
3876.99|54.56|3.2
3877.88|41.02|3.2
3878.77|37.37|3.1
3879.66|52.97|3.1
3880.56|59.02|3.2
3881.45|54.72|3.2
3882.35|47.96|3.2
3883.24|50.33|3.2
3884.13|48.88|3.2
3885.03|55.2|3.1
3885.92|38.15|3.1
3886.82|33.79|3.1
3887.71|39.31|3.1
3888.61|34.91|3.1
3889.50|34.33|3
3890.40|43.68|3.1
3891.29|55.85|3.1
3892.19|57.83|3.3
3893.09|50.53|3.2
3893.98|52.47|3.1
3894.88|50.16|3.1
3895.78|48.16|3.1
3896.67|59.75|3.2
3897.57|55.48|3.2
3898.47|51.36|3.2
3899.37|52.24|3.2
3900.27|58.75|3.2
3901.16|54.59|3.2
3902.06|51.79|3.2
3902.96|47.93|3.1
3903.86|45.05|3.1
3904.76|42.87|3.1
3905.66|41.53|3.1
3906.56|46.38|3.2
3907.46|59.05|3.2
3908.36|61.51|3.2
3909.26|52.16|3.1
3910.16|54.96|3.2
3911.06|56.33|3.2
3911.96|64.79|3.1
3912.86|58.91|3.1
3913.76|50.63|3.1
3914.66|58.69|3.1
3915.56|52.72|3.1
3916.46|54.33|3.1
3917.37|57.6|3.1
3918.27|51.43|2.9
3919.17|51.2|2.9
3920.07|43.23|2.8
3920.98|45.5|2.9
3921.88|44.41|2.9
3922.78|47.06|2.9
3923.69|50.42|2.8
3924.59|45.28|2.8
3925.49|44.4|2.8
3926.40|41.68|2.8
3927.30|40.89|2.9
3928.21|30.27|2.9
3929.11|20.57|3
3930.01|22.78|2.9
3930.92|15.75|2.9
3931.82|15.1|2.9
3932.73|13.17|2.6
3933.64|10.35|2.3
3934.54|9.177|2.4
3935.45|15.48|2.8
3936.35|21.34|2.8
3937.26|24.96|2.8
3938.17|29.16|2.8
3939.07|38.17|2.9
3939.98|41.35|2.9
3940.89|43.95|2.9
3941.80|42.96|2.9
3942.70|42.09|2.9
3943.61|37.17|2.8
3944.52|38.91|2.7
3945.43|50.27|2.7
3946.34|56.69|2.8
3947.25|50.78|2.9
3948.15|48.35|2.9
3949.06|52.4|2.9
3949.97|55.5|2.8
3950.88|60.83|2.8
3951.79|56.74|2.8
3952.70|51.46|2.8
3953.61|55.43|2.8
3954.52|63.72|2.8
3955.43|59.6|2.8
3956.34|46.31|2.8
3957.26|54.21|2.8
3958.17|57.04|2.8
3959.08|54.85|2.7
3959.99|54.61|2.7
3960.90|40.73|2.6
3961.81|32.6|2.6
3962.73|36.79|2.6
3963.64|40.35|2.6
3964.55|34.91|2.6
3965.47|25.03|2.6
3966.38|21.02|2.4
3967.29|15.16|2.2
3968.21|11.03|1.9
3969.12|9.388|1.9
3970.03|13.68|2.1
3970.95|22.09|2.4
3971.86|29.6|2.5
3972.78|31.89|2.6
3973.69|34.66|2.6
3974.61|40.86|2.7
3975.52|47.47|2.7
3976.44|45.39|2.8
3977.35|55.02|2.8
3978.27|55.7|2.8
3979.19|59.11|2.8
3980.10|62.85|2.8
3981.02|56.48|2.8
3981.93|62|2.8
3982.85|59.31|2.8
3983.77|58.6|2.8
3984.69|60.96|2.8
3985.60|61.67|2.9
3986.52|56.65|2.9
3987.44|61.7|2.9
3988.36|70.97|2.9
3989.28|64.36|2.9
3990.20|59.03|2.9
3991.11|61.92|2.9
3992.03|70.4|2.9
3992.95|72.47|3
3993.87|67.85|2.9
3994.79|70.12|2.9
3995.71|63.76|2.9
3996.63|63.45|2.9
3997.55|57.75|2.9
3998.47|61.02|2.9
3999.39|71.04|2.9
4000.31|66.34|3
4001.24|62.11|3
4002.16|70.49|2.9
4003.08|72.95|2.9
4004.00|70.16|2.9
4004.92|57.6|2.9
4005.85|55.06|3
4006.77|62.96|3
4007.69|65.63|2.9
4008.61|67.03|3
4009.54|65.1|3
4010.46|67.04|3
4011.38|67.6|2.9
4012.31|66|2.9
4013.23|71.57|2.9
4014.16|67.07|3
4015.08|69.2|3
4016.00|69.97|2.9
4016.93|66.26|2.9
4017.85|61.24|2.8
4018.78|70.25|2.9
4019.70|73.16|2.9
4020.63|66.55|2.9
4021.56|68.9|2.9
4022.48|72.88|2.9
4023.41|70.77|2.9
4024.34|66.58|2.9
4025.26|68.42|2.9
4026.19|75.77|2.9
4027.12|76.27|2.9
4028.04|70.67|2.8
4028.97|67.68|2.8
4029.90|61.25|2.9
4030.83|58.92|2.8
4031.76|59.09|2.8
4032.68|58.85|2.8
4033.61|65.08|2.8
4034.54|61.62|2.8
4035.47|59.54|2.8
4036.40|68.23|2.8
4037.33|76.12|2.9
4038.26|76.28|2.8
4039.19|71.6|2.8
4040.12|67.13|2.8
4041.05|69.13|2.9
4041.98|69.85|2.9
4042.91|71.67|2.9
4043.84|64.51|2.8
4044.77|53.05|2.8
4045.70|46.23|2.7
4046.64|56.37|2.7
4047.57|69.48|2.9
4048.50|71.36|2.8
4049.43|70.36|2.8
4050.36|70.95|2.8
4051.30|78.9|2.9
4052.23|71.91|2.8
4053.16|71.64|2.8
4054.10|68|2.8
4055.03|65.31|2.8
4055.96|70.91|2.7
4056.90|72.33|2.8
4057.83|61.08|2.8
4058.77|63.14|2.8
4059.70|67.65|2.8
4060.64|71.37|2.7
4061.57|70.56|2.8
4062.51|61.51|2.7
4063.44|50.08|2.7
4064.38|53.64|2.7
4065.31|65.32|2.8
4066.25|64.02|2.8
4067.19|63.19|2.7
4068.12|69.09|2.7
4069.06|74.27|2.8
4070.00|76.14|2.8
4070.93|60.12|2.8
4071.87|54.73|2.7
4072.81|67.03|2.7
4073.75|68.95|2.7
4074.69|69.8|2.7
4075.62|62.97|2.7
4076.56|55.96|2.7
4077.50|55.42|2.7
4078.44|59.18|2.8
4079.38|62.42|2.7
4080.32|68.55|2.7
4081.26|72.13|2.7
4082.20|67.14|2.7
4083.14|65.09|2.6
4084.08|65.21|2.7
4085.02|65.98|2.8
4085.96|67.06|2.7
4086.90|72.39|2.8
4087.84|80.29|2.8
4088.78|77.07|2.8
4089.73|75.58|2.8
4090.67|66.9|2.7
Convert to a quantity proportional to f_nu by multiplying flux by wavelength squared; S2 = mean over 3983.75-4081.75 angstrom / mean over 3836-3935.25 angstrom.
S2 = 1.5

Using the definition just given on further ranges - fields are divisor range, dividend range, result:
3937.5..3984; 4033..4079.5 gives 1.57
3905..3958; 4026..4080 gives 1.59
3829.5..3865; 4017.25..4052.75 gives 1.62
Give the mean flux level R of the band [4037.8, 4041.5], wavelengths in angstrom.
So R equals 71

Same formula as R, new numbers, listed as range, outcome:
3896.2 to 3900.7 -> 55.4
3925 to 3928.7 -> 39.2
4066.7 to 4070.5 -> 70.6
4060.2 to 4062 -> 71.2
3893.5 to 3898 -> 53.2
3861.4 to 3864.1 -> 59.1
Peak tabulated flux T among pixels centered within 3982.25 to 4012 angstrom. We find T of 72.95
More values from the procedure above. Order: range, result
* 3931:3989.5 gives 70.97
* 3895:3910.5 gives 61.51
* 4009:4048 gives 76.28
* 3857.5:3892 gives 65.65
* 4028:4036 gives 70.67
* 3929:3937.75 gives 24.96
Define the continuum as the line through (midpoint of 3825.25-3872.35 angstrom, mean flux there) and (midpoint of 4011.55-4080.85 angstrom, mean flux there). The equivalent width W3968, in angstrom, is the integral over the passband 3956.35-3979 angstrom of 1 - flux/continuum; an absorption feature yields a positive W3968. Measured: 8.45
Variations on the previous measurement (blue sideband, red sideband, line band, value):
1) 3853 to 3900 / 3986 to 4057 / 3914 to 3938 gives 8.5 angstrom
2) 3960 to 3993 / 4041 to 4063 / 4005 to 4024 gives -3.6 angstrom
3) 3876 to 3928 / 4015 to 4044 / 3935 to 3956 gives 4.1 angstrom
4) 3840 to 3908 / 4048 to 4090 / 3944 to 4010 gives 7.7 angstrom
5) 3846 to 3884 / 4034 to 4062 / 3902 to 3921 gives 1.2 angstrom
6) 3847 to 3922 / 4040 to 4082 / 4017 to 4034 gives -1.3 angstrom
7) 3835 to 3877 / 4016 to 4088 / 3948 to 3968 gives 4.3 angstrom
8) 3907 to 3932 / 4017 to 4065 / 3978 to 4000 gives -1.9 angstrom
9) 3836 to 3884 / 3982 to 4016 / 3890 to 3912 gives 0.8 angstrom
